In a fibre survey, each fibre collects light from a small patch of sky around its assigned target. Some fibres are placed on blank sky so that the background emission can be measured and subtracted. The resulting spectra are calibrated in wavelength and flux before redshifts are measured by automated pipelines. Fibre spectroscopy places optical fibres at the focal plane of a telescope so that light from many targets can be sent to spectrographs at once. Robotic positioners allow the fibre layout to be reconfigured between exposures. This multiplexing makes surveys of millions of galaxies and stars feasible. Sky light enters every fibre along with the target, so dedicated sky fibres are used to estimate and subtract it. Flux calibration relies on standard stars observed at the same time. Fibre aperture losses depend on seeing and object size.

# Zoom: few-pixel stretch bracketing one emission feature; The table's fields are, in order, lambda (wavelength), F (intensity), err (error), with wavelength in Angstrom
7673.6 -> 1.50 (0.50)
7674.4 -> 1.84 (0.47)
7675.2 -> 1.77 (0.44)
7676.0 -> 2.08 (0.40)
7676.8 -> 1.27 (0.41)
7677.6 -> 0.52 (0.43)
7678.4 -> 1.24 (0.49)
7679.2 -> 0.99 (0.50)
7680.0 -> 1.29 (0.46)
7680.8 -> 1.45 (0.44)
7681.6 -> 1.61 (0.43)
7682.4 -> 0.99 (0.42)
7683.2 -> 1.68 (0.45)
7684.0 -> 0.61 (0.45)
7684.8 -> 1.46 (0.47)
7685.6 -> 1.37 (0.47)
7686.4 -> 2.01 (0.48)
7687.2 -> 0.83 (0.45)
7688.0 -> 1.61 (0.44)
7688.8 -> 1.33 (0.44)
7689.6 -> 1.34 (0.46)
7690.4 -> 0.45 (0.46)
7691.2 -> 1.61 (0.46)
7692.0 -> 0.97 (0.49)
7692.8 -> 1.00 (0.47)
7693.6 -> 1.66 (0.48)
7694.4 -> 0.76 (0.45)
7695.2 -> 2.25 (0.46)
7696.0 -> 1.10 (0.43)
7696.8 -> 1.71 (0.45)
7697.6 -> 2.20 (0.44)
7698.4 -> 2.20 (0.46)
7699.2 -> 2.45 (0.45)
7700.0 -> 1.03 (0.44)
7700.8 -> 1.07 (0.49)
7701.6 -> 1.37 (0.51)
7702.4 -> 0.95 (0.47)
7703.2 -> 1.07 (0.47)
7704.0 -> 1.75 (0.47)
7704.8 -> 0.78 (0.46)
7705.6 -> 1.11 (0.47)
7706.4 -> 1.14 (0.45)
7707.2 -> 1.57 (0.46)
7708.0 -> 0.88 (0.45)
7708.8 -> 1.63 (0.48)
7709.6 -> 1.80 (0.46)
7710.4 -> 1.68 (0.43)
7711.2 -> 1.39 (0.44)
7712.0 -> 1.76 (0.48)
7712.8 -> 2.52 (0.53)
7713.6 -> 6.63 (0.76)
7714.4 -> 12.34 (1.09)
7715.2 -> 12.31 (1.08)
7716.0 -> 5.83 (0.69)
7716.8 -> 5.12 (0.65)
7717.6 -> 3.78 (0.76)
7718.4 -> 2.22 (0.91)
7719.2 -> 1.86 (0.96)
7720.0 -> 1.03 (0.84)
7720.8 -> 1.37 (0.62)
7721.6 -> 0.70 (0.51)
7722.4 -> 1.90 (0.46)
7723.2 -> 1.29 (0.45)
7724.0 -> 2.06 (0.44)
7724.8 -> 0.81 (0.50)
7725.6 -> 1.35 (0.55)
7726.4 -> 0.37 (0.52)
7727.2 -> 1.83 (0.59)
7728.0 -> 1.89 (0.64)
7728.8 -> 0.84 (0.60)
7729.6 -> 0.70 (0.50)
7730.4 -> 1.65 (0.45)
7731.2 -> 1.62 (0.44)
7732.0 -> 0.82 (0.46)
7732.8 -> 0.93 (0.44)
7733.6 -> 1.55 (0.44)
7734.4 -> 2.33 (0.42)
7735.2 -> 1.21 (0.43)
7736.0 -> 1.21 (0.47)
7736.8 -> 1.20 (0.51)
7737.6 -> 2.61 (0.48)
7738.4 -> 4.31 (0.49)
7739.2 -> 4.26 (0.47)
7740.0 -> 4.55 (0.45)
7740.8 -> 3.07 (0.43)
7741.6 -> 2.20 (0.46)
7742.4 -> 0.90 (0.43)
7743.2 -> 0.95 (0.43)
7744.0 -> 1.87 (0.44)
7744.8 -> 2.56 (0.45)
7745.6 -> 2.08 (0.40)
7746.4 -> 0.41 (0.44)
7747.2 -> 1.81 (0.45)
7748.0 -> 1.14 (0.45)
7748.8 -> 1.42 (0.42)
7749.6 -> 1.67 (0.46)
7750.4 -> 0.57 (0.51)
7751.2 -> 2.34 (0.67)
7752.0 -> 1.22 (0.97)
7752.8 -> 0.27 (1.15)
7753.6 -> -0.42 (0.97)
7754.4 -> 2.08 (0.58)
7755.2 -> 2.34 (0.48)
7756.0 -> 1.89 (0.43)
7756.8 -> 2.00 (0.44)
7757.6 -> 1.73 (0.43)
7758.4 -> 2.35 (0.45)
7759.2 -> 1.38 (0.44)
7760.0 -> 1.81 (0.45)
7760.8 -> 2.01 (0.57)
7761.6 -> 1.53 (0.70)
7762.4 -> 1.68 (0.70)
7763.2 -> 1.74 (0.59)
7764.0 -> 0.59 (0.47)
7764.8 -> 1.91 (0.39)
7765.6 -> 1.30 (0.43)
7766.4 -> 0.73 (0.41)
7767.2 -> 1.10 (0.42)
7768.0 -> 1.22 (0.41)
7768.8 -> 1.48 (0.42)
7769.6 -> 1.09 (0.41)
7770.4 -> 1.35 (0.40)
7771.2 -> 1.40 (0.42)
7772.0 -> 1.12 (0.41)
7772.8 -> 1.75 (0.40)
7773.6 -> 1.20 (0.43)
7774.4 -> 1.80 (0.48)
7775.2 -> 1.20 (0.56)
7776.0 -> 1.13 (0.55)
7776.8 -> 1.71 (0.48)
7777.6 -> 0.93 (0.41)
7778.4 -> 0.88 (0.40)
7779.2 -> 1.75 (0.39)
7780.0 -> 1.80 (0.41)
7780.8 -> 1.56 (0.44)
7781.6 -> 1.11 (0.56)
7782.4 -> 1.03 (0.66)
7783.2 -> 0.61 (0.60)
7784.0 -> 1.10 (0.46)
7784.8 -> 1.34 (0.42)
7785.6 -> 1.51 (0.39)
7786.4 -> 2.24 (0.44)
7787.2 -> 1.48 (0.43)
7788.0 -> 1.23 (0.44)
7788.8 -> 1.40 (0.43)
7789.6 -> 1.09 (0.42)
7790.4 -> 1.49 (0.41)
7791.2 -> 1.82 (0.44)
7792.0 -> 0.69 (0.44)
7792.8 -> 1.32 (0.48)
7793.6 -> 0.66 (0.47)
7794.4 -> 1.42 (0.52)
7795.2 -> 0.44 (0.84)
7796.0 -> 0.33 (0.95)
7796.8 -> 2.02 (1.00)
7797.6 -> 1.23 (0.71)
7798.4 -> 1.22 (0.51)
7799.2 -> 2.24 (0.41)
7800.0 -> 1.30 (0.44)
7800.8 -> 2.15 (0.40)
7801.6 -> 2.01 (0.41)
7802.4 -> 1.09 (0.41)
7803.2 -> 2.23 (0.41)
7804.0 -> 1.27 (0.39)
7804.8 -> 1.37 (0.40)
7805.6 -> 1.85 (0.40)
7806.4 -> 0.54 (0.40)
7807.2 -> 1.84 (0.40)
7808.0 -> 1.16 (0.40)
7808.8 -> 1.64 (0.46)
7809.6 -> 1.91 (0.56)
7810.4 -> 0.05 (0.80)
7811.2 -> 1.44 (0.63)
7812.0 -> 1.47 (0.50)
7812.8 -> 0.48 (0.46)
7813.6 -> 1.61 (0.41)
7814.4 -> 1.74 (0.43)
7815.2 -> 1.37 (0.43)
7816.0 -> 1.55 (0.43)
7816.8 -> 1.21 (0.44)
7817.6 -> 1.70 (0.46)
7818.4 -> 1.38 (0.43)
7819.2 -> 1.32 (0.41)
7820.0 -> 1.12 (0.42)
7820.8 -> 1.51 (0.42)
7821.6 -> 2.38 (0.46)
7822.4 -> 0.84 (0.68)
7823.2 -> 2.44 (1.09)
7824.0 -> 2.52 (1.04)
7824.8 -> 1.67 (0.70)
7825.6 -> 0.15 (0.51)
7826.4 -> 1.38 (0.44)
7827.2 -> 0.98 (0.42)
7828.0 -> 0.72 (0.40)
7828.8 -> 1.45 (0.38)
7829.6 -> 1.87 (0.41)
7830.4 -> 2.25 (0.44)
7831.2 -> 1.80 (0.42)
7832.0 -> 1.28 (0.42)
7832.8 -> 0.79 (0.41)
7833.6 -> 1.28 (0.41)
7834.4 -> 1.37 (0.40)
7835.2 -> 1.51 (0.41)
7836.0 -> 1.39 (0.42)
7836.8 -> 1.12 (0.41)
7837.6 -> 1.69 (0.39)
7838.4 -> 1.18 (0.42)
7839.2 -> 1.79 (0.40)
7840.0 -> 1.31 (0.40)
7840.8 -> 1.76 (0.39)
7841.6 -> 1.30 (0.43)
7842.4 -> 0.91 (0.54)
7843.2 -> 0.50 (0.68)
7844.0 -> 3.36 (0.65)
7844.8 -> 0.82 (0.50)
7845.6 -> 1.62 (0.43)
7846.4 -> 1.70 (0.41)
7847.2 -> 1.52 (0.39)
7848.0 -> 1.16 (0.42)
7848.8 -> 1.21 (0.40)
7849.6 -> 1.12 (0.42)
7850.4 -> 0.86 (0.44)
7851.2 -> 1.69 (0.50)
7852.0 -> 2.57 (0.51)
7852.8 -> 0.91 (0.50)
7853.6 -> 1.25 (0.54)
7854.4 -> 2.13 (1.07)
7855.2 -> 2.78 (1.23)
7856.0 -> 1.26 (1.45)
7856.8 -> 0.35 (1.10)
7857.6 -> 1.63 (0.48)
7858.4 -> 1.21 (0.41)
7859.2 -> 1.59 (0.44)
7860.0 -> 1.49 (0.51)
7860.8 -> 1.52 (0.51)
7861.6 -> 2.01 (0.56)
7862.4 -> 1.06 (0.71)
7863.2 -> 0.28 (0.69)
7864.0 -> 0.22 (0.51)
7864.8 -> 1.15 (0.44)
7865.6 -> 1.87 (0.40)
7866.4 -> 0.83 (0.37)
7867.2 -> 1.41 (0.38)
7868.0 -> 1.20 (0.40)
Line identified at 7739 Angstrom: [N II]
